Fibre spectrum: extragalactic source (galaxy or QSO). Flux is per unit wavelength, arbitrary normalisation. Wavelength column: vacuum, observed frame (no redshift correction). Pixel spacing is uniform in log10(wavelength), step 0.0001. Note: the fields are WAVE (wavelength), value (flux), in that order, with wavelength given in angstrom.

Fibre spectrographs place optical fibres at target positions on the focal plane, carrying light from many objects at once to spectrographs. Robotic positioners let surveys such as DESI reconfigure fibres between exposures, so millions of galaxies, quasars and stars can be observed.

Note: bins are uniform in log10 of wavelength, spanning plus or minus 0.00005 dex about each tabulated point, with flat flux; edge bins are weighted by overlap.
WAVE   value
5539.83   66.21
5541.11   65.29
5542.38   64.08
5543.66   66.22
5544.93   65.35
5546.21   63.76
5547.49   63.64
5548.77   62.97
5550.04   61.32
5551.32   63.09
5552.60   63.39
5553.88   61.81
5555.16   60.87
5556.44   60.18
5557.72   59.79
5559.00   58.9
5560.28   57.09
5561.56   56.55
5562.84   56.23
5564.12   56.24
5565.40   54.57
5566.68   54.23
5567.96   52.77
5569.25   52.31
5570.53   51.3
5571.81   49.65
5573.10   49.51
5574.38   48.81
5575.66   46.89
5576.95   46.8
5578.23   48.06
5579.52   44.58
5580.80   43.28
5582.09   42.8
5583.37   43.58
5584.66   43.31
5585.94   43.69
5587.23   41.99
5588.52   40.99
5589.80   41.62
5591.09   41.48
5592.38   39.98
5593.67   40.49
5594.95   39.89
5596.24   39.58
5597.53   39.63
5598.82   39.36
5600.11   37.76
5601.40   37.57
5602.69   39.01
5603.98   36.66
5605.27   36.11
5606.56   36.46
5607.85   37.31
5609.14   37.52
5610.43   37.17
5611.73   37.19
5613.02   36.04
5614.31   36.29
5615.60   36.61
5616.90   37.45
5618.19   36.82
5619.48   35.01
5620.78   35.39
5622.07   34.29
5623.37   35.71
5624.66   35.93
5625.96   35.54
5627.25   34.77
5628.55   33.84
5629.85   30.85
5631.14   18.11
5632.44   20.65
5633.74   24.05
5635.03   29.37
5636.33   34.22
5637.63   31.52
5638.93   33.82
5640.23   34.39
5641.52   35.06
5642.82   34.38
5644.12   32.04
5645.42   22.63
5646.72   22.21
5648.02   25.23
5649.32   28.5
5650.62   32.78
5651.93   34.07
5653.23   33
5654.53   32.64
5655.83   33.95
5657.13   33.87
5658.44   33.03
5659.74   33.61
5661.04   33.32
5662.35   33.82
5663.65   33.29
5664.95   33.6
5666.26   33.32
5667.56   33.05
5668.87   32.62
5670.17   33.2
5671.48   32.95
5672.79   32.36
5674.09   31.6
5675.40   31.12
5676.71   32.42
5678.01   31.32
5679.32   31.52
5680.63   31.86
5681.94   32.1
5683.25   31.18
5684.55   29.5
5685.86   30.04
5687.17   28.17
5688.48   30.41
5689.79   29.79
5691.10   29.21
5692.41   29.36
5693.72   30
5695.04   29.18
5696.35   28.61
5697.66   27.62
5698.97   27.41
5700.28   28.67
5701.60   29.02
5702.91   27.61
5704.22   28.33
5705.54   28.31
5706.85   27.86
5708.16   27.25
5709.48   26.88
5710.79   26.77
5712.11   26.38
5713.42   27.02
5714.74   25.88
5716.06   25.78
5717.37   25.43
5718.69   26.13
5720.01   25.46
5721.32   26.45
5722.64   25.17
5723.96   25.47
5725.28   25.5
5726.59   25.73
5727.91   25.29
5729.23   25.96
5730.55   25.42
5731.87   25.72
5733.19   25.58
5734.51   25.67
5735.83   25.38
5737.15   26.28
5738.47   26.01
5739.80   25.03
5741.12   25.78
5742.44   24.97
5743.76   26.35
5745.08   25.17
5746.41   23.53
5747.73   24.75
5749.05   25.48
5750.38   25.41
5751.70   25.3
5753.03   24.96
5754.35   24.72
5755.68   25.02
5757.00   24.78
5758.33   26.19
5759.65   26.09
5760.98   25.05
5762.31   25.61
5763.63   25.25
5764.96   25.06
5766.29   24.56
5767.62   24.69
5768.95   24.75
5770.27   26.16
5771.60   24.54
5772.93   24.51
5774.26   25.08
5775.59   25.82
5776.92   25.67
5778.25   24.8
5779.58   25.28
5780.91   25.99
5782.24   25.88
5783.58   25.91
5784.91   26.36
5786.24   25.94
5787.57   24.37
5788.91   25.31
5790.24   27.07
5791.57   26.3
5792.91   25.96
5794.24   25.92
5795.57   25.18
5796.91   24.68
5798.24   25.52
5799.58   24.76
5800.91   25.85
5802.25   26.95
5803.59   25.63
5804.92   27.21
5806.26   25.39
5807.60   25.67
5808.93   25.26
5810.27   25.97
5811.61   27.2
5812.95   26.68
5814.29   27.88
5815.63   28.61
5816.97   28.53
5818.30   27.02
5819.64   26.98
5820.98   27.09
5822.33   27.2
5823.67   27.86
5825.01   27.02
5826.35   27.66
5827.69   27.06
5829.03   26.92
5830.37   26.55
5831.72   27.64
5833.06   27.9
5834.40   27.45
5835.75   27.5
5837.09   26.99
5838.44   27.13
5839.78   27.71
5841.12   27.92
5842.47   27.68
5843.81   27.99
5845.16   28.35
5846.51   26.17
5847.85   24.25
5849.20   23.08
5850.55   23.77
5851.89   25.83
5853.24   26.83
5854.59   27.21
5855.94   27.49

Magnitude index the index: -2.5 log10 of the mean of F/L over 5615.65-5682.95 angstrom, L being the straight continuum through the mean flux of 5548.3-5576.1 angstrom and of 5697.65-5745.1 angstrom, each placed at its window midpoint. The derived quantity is 0.23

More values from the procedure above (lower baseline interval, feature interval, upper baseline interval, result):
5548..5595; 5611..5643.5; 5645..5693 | 0.20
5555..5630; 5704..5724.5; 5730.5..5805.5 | 0.17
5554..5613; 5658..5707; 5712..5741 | 0.04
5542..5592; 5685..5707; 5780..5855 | 0.34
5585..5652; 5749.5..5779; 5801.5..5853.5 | 0.16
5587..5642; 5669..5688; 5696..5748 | -0.05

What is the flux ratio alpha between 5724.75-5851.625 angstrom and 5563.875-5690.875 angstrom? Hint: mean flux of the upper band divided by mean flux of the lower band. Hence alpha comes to 0.72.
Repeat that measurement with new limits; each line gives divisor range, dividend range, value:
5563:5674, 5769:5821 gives 0.70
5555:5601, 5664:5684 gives 0.68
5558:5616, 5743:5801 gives 0.57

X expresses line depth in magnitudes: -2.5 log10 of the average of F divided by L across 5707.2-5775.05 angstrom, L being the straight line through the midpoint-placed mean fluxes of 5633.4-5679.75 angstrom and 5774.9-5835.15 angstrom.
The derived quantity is 0.13 mag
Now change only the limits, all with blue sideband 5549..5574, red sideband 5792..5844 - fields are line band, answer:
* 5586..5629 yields 0.34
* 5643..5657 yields 0.47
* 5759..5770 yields 0.30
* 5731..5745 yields 0.37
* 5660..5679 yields 0.33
